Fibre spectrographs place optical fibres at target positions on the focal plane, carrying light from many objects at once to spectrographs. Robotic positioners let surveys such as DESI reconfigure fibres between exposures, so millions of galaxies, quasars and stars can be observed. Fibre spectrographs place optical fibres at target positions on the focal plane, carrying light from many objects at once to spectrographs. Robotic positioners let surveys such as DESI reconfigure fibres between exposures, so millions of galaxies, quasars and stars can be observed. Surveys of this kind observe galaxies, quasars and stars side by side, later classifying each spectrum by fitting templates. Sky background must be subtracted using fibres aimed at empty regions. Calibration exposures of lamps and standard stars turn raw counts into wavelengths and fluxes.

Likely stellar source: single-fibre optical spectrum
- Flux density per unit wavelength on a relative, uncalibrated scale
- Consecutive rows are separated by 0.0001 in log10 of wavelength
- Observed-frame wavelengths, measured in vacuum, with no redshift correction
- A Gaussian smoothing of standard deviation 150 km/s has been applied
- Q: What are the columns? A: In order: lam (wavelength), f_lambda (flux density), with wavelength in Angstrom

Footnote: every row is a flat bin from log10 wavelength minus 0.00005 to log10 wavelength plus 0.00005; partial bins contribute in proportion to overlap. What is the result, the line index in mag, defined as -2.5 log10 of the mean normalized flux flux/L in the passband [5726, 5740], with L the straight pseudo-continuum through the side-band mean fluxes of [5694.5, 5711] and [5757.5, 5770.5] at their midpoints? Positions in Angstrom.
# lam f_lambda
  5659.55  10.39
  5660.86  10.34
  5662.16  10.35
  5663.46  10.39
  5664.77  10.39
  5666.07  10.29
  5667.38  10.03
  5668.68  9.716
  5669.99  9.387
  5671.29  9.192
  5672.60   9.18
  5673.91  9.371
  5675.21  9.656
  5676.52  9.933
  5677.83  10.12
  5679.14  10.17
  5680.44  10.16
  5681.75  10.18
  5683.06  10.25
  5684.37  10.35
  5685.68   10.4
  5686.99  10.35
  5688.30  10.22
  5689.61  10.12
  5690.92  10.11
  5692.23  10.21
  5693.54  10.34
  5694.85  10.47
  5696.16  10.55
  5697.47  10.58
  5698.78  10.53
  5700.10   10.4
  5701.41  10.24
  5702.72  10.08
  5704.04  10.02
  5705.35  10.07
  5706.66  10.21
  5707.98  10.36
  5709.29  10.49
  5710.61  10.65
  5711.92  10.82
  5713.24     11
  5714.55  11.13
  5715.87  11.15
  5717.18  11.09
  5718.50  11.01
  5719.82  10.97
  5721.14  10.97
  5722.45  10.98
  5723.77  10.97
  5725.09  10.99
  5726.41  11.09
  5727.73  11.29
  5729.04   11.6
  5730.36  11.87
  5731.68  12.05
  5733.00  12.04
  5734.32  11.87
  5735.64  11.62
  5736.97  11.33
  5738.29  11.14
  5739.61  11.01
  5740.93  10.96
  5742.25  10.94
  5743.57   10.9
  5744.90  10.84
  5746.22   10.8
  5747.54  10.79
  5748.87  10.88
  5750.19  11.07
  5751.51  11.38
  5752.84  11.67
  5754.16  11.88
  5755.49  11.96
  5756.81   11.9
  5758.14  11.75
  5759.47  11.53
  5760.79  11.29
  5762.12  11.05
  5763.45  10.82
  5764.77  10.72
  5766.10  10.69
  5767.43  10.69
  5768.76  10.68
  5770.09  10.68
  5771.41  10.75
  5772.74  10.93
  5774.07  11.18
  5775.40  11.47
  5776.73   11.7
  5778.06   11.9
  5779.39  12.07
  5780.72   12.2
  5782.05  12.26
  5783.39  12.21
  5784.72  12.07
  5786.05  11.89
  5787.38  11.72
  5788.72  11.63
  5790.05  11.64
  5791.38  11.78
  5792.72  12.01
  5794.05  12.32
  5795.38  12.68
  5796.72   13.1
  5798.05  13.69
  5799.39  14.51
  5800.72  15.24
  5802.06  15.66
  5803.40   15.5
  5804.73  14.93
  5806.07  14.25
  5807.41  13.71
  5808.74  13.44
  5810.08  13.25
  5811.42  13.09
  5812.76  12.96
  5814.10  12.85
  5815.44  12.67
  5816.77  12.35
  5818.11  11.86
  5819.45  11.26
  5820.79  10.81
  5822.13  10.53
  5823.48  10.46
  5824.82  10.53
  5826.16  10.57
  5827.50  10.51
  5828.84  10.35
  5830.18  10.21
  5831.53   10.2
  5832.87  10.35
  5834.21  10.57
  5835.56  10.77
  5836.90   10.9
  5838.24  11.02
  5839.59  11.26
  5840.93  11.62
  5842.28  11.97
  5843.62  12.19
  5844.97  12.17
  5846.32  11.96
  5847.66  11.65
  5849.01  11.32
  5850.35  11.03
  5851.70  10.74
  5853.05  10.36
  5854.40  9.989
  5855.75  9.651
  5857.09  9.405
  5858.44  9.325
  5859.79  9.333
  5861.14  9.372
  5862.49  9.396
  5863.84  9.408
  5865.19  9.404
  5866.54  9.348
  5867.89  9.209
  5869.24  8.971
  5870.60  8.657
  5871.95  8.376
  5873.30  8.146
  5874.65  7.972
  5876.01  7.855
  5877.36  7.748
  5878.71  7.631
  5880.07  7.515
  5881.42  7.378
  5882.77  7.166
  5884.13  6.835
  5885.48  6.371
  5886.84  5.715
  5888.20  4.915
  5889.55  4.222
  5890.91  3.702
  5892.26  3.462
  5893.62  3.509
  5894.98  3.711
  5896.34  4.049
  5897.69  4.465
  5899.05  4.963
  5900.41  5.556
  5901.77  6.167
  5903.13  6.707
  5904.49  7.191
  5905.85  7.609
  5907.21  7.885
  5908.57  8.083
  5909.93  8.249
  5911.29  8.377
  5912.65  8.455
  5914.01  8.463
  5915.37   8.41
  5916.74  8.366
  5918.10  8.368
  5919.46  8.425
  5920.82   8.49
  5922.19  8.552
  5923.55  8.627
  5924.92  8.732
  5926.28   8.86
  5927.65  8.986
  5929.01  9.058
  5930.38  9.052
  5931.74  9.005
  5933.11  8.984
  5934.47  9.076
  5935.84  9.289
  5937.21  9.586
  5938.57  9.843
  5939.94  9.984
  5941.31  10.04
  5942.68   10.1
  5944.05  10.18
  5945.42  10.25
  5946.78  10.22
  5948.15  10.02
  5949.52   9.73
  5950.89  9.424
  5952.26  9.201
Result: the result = -0.09 mag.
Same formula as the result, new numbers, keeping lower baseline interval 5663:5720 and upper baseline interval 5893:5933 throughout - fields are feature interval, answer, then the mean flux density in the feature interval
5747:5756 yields -0.19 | 11.4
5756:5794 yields -0.24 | 11.5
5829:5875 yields -0.23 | 10.2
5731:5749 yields -0.16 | 11.2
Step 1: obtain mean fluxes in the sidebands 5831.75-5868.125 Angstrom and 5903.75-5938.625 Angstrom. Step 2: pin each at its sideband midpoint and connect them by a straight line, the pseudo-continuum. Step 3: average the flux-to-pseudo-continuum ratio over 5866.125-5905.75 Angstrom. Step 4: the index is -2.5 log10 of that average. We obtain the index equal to 0.43 mag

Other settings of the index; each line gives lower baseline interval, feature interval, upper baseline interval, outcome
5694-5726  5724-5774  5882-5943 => -0.12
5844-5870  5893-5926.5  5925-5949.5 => 0.33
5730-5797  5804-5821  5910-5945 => -0.20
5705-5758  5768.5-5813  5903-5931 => -0.23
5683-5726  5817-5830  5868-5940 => -0.23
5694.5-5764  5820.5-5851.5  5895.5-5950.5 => -0.15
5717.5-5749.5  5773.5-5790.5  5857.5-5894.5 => -0.19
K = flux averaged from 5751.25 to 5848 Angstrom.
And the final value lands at 11.9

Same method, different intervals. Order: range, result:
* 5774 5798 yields 12.1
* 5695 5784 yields 11.1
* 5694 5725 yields 10.6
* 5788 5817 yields 13.3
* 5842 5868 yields 10.4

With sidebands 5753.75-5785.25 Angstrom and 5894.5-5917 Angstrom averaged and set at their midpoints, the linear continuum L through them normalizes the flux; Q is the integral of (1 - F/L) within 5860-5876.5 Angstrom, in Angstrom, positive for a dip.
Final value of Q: -1.5 Angstrom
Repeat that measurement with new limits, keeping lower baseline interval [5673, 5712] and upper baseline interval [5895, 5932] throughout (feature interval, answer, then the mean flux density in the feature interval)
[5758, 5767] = -1.6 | 11.1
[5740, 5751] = -1.5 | 10.9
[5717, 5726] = -1.0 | 11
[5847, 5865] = -3.7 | 10.1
